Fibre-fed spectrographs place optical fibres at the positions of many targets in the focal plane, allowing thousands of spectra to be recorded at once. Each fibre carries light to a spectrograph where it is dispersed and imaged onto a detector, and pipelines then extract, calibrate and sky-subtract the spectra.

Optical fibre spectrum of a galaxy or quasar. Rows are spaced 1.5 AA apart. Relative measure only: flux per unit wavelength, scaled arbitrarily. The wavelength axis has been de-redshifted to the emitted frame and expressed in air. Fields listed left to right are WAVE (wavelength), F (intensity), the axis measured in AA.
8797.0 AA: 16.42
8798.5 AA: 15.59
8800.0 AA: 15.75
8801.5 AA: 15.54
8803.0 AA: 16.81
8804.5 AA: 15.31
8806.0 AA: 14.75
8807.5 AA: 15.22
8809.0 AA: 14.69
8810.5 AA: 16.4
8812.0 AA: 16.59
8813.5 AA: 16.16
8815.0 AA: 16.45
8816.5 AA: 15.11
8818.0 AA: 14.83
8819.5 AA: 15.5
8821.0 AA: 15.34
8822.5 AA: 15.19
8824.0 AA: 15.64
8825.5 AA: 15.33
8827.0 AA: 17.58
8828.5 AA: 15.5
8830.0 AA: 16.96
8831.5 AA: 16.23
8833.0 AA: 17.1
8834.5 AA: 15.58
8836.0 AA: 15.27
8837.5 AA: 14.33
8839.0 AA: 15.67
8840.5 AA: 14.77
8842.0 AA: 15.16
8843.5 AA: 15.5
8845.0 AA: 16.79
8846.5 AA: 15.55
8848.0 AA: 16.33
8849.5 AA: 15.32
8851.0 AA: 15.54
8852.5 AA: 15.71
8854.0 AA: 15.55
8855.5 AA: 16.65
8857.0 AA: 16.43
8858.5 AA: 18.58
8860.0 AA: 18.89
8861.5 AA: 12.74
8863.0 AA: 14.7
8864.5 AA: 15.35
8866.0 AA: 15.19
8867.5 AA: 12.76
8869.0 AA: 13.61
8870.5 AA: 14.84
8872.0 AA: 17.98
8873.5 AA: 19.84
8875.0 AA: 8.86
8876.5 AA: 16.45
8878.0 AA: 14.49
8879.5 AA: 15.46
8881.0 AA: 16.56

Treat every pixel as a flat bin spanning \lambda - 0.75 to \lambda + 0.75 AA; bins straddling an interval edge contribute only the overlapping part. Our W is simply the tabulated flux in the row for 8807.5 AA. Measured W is 15.22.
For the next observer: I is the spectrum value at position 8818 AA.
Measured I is 14.83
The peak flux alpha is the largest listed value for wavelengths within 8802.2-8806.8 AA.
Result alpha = 16.81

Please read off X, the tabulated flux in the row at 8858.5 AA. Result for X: 18.58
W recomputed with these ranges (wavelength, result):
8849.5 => 15.32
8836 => 15.27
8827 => 17.58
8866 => 15.19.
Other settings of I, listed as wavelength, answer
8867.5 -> 12.76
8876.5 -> 16.45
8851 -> 15.54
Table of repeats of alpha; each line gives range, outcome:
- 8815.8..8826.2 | 15.64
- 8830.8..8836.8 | 17.1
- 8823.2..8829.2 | 17.58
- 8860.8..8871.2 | 15.35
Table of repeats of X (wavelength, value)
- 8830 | 16.96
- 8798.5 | 15.59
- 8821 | 15.34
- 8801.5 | 15.54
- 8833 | 17.1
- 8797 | 16.42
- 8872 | 17.98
